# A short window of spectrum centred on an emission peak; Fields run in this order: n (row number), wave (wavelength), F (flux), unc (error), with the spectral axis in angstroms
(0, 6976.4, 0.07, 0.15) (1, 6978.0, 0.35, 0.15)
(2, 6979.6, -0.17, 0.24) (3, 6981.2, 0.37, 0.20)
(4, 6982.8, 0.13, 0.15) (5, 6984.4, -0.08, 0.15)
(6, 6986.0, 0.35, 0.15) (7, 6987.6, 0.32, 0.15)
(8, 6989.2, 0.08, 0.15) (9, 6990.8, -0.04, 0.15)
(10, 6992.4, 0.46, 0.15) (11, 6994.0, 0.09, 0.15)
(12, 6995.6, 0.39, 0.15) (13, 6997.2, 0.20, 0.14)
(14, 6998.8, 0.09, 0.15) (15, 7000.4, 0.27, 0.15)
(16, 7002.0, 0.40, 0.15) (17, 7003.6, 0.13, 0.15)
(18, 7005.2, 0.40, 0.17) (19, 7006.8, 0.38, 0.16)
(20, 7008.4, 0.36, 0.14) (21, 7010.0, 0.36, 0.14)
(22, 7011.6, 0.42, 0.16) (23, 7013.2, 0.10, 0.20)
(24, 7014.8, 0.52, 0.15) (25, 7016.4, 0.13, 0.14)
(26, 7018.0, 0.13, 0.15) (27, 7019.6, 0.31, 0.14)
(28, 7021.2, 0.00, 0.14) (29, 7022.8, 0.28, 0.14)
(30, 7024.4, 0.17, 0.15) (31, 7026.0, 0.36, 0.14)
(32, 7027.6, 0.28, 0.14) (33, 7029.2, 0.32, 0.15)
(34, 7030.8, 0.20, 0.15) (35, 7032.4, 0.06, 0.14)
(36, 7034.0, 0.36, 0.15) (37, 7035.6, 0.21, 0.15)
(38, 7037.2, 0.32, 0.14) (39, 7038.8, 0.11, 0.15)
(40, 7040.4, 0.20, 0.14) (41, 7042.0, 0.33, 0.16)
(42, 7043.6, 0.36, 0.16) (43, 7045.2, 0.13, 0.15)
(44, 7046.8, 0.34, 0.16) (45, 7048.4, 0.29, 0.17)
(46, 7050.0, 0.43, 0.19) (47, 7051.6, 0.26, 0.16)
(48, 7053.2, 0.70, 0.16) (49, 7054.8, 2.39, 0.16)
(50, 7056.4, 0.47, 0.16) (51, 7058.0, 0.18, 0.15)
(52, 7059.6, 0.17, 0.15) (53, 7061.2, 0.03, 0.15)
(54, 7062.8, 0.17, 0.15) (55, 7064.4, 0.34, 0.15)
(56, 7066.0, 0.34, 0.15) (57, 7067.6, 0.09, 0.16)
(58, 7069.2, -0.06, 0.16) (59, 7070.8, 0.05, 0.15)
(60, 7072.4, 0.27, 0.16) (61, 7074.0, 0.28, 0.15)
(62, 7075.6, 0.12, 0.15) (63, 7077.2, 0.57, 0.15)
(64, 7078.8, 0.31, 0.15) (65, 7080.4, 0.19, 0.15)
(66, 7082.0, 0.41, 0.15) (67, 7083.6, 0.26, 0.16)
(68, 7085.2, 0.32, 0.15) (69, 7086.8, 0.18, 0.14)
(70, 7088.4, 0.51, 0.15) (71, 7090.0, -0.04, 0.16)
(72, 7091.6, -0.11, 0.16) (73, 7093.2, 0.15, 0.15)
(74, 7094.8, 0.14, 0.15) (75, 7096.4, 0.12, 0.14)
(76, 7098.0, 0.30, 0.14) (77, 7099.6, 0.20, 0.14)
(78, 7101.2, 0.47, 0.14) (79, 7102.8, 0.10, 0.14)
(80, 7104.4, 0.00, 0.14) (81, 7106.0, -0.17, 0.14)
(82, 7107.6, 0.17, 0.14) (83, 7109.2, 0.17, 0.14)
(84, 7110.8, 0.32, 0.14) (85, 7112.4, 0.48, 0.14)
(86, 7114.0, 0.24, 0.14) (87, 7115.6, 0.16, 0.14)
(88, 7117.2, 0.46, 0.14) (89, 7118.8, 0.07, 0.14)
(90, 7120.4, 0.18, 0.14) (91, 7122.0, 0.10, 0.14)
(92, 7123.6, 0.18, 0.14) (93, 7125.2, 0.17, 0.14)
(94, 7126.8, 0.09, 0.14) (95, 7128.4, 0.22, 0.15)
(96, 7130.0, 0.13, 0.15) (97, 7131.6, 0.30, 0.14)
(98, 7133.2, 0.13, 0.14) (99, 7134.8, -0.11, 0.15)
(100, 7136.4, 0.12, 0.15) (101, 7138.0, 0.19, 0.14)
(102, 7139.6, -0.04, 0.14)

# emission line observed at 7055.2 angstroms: H-alpha 6563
